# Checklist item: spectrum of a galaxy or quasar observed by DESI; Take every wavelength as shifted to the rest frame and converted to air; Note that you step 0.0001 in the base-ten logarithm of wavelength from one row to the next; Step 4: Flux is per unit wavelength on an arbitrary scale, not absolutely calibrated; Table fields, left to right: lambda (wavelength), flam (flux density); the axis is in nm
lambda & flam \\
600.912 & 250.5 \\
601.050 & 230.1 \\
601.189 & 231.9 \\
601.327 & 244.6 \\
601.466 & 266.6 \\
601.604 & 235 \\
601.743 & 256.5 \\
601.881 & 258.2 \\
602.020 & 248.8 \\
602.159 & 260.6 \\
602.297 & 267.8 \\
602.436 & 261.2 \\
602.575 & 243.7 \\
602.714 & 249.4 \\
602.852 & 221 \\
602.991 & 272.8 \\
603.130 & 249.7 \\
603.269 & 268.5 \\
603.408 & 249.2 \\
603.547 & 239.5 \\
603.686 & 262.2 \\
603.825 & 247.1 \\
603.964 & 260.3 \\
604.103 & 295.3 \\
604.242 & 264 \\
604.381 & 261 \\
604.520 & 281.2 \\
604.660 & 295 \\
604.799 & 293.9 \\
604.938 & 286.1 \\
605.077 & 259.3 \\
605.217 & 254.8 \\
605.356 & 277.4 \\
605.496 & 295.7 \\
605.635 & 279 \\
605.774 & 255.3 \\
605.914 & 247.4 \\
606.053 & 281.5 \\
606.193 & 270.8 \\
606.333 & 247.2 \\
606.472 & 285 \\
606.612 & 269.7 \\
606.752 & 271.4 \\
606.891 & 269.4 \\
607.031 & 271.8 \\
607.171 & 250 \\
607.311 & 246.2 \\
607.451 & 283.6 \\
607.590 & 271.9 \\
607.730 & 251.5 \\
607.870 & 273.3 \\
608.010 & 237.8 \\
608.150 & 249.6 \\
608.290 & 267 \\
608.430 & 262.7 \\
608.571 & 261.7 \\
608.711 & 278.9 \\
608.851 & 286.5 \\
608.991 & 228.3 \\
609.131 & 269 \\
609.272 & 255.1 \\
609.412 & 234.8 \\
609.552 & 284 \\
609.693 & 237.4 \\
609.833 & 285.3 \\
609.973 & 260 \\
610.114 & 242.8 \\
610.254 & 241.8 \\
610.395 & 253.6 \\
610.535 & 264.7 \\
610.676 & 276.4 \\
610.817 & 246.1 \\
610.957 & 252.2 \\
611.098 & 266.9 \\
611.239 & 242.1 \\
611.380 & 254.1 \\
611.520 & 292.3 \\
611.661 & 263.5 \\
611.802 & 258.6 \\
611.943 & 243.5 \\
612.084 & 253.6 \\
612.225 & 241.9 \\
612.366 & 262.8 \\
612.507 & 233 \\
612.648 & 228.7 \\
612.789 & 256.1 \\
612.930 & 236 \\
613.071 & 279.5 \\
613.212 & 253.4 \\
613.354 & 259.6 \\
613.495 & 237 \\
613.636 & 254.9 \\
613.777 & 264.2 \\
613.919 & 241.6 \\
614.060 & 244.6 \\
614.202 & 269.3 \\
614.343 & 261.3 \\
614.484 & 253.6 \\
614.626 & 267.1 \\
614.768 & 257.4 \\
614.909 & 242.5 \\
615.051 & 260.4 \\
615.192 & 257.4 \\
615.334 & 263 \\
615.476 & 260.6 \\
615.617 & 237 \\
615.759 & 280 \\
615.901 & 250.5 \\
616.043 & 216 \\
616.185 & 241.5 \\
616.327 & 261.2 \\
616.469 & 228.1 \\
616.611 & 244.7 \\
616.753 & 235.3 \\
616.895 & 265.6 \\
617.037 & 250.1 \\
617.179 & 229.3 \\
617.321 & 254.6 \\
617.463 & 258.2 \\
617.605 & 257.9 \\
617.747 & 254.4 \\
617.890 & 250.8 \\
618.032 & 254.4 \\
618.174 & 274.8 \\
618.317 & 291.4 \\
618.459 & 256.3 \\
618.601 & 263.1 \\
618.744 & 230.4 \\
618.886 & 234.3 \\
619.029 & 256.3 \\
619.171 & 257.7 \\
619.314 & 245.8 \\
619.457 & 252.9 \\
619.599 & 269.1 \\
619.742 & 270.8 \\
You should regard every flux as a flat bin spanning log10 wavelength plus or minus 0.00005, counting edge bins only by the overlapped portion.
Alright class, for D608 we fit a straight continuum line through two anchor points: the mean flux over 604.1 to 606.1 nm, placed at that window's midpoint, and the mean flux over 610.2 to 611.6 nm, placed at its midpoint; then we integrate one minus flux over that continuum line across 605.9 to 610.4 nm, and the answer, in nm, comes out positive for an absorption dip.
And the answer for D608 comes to 0.080 nm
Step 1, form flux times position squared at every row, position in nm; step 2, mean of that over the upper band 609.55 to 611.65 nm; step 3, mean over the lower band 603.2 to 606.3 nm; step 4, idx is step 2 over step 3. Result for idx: 1.0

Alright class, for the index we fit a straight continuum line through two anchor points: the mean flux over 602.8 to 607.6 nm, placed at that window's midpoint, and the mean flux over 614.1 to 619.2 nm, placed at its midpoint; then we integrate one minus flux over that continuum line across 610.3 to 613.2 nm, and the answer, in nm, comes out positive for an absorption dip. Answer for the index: 0.05 nm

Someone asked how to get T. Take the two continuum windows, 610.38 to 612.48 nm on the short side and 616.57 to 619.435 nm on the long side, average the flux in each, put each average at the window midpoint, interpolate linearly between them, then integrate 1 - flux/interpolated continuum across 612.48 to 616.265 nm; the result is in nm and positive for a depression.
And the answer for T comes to 0.05 nm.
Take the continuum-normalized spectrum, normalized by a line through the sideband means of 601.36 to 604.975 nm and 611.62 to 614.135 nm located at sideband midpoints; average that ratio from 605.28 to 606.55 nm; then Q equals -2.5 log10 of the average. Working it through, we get -0.05 mag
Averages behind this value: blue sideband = 261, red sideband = 251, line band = 271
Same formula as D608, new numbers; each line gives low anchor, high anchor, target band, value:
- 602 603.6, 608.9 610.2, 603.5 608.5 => -0.256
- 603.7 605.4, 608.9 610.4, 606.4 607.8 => -0.019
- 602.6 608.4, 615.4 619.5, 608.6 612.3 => 0.015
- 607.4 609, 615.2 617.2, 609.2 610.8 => 0.018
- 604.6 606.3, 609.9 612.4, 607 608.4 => 0.037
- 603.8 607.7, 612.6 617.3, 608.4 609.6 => 0.008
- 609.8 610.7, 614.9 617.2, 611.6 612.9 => 0.035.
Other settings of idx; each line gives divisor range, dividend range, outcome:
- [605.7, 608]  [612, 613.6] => 0.96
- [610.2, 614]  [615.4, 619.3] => 1.01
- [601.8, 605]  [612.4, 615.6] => 1.00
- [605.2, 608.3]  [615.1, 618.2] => 0.98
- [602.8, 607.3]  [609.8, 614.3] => 0.98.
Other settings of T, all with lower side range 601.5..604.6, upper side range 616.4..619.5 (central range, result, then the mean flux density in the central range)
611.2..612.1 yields -0.02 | 259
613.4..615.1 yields -0.01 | 255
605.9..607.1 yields -0.06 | 269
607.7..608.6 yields -0.01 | 258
